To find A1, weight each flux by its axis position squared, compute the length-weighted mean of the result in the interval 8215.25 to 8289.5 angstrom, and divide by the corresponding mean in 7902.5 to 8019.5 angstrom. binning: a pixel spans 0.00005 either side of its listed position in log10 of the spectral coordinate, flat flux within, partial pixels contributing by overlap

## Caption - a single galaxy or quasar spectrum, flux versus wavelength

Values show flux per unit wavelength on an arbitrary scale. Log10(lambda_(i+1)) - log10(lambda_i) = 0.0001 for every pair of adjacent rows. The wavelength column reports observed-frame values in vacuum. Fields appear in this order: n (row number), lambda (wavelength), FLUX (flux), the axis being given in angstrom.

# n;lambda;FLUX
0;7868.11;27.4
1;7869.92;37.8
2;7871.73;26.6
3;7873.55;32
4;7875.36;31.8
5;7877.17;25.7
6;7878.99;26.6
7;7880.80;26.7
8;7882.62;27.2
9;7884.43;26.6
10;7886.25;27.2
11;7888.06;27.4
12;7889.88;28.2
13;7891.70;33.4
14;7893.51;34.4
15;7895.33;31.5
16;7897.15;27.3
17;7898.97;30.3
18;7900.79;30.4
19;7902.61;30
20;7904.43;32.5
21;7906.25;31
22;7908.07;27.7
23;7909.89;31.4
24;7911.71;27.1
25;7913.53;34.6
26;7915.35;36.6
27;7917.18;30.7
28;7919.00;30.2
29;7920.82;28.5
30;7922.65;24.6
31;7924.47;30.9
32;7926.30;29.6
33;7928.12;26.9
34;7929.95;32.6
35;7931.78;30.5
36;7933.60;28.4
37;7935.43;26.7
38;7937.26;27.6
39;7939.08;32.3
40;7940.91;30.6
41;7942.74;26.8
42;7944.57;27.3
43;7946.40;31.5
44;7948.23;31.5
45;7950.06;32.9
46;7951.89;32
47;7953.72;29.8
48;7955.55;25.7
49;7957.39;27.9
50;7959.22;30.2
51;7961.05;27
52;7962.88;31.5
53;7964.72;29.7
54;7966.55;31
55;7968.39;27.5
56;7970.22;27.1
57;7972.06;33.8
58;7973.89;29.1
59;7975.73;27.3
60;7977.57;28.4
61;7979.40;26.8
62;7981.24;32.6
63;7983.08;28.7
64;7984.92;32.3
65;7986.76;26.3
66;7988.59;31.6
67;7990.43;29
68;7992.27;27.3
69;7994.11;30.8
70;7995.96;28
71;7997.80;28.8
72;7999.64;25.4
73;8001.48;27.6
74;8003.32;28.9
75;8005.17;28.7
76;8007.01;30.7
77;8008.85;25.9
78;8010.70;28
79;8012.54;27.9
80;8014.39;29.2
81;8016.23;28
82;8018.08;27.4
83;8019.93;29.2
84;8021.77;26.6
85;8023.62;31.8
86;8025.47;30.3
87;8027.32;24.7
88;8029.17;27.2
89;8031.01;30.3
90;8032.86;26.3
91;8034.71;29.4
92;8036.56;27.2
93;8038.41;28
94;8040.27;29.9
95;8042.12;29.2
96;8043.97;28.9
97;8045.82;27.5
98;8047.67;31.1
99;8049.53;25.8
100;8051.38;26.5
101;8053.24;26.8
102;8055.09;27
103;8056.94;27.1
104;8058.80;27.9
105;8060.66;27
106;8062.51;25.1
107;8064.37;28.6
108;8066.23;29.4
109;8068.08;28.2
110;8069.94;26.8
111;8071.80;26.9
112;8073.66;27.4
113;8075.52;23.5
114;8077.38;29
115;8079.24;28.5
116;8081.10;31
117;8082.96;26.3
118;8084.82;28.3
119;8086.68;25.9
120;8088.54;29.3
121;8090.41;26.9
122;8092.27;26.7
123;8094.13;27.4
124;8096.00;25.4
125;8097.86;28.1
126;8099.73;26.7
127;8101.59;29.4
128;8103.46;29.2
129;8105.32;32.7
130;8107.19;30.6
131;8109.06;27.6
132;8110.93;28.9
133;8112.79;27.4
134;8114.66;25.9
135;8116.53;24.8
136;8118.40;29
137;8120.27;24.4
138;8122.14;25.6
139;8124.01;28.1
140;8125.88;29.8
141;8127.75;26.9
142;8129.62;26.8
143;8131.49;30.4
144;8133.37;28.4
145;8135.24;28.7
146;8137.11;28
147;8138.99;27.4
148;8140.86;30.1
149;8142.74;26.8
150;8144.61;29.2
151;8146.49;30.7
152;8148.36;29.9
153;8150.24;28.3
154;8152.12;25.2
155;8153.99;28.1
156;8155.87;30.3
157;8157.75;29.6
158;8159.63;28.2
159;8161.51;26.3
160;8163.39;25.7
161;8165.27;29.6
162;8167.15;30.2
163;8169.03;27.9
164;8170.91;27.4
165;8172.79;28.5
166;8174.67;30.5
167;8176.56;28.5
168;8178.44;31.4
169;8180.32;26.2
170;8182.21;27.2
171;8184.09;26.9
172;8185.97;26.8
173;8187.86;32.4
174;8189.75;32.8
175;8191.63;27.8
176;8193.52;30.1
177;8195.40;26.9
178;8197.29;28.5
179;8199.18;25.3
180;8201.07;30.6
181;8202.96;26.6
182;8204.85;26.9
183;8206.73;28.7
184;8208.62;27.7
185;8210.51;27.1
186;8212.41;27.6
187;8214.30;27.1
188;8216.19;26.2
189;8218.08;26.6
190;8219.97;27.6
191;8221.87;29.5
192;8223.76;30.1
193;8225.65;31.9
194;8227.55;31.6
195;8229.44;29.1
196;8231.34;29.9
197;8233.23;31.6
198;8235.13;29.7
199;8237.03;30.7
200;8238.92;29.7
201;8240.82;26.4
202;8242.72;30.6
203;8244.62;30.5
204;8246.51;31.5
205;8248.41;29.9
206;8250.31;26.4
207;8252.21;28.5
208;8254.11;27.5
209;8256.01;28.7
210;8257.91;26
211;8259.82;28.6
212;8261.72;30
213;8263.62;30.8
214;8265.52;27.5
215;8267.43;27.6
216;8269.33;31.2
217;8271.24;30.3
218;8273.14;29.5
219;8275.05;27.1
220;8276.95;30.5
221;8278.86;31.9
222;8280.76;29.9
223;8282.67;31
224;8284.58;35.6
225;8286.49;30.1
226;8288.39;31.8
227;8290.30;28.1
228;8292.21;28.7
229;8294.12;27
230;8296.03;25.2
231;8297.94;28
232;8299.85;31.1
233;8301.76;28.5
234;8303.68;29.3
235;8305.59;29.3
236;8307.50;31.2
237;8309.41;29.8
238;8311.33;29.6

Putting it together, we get 1.08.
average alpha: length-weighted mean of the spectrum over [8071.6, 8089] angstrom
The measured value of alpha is 27.6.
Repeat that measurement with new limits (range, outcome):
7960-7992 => 29.4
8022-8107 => 27.9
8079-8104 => 27.8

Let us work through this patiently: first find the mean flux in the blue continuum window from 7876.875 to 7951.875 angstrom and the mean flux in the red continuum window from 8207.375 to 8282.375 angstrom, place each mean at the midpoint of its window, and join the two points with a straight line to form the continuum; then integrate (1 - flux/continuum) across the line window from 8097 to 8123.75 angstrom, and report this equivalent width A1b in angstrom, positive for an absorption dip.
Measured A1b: 1.3 angstrom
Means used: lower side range 29.7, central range 27.9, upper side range 29.1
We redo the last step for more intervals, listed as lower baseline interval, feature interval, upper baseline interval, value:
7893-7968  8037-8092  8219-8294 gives 3.92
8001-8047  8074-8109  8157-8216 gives 0.37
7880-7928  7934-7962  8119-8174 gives 0.19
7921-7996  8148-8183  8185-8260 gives 0.68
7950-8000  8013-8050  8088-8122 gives 0.18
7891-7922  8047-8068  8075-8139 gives 0.84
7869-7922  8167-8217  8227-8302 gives 2.21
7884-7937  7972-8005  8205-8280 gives 0.88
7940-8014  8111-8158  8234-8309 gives 2.04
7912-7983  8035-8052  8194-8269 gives 0.60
